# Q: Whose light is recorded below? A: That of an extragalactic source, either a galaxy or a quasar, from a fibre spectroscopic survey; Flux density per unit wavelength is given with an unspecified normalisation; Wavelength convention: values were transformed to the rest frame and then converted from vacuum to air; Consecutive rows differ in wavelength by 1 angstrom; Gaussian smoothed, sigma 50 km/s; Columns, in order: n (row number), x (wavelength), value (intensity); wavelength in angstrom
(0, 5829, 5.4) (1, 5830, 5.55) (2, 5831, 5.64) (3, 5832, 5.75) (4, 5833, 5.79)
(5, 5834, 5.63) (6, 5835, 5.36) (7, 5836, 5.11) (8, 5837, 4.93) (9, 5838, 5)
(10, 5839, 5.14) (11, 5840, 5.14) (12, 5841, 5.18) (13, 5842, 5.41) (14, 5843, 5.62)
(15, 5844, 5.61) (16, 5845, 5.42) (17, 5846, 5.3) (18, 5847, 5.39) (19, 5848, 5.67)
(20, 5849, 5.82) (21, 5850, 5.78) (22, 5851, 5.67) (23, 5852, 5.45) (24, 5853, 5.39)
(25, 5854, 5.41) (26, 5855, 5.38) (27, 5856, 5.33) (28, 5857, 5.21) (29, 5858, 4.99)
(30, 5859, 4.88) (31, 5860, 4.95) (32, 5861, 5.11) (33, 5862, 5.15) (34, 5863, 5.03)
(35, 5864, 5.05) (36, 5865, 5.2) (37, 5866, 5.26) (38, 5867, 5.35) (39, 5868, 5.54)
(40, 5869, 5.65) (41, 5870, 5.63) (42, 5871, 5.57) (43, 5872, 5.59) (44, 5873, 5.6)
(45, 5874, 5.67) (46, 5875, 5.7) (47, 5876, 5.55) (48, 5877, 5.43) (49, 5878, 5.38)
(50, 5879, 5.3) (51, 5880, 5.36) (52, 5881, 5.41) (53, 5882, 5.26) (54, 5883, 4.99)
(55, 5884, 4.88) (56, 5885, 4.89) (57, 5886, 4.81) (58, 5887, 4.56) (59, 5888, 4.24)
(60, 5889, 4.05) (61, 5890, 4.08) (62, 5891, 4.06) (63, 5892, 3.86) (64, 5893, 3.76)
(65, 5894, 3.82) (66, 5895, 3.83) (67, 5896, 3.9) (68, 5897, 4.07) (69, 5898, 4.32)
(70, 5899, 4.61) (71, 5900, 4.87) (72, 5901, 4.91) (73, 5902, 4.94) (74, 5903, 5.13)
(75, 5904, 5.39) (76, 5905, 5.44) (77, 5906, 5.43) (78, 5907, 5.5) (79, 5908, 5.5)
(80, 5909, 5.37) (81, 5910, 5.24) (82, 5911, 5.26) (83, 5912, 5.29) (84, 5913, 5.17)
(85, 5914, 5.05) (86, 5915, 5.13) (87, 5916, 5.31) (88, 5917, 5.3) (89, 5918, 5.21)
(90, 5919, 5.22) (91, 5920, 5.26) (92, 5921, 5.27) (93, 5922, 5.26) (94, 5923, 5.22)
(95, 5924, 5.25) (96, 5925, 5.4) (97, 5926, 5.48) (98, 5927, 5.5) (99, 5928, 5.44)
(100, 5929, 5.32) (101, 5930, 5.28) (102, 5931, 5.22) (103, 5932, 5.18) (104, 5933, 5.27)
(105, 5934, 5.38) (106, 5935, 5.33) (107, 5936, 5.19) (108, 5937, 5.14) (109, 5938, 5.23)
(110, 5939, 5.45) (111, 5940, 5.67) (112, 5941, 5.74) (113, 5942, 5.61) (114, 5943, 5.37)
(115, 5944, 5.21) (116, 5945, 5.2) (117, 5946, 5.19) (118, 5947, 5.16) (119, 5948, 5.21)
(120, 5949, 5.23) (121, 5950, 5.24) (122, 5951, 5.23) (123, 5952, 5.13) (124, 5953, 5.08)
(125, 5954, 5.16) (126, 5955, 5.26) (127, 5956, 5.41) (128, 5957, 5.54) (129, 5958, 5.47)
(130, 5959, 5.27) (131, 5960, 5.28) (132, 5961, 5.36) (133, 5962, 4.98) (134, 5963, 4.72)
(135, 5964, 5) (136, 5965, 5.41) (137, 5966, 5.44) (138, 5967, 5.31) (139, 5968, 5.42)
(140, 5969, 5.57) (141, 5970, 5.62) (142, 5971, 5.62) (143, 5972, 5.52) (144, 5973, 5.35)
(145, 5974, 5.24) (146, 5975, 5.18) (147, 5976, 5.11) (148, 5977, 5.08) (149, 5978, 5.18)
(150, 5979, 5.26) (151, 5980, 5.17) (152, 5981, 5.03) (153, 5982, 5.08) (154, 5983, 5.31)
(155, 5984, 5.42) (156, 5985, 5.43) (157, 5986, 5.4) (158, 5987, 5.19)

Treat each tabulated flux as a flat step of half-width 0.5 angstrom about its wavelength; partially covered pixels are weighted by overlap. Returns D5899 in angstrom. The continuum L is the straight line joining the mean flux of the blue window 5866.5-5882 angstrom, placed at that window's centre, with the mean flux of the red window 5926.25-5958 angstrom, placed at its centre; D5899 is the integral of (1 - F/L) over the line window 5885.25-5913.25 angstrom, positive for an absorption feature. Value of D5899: 3.83 angstrom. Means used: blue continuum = 5.51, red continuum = 5.31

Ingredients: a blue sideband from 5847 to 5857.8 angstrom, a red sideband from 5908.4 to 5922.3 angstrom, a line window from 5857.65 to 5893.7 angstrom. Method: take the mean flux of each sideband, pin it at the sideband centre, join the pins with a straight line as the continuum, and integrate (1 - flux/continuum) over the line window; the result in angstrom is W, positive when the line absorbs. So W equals 2.39 angstrom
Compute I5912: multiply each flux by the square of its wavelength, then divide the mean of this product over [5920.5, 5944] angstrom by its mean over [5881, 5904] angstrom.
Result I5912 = 1.2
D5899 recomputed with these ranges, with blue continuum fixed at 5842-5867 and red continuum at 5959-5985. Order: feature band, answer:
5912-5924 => 0.2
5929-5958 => -0.1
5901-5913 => 0.0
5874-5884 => -0.1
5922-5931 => -0.1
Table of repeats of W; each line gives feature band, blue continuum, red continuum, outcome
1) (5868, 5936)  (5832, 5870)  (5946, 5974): 3.2 angstrom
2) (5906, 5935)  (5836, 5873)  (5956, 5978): 0.1 angstrom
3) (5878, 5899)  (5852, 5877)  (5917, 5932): 3.3 angstrom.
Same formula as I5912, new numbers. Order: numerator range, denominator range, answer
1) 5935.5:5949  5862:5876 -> 1.00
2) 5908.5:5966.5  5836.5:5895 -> 1.05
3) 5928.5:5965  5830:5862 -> 1.02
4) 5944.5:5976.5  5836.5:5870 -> 1.03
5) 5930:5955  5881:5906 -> 1.18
